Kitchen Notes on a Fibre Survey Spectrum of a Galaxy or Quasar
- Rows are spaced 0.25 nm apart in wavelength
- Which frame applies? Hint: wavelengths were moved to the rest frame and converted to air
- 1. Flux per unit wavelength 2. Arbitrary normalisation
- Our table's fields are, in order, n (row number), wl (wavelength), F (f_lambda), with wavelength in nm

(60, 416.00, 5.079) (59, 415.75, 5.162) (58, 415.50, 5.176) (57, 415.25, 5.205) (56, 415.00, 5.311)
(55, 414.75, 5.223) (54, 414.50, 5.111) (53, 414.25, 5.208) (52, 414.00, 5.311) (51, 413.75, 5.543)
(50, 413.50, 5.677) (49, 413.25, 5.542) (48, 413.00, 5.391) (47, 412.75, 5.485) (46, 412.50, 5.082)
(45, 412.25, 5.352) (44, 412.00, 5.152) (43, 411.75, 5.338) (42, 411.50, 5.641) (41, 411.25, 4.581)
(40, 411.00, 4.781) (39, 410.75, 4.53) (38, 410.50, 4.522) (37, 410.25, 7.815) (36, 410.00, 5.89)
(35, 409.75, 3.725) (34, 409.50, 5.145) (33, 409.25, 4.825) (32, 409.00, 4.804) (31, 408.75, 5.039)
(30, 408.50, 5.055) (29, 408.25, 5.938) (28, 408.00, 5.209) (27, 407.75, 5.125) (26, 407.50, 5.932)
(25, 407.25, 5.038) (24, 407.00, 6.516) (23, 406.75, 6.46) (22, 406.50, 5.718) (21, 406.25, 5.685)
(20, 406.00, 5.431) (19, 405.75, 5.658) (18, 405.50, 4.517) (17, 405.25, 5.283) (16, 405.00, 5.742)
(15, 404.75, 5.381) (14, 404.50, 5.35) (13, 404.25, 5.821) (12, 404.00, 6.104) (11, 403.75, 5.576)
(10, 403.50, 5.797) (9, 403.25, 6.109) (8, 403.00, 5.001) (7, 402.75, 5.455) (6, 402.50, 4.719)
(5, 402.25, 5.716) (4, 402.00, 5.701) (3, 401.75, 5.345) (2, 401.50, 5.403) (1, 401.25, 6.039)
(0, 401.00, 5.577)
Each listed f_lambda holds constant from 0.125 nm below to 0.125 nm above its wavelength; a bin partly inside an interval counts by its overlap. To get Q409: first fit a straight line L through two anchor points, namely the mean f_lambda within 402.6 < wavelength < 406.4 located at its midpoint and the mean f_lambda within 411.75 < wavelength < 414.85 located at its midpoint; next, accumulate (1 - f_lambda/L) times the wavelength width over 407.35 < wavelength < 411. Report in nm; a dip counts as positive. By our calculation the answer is 0.13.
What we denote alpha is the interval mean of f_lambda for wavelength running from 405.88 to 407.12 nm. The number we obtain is 5.96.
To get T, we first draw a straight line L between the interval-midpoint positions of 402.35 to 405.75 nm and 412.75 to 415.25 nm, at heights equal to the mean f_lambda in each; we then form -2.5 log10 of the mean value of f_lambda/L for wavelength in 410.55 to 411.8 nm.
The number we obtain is 0.10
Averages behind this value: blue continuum 5.46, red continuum 5.37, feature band 4.93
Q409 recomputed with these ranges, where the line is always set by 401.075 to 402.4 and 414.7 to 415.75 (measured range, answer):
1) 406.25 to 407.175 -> -0.10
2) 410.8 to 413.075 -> 0.06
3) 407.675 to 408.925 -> 0.04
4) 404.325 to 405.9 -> 0.05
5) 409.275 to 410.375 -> -0.04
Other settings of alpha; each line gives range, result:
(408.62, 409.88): 4.71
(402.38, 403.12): 5.06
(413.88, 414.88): 5.21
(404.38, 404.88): 5.37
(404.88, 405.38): 5.5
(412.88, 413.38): 5.47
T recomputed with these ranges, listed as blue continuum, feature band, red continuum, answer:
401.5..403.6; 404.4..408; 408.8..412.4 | -0.045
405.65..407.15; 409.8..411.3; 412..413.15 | 0.040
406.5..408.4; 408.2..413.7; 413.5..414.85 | 0.056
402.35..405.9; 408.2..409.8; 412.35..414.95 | 0.098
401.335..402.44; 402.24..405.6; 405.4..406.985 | 0.022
